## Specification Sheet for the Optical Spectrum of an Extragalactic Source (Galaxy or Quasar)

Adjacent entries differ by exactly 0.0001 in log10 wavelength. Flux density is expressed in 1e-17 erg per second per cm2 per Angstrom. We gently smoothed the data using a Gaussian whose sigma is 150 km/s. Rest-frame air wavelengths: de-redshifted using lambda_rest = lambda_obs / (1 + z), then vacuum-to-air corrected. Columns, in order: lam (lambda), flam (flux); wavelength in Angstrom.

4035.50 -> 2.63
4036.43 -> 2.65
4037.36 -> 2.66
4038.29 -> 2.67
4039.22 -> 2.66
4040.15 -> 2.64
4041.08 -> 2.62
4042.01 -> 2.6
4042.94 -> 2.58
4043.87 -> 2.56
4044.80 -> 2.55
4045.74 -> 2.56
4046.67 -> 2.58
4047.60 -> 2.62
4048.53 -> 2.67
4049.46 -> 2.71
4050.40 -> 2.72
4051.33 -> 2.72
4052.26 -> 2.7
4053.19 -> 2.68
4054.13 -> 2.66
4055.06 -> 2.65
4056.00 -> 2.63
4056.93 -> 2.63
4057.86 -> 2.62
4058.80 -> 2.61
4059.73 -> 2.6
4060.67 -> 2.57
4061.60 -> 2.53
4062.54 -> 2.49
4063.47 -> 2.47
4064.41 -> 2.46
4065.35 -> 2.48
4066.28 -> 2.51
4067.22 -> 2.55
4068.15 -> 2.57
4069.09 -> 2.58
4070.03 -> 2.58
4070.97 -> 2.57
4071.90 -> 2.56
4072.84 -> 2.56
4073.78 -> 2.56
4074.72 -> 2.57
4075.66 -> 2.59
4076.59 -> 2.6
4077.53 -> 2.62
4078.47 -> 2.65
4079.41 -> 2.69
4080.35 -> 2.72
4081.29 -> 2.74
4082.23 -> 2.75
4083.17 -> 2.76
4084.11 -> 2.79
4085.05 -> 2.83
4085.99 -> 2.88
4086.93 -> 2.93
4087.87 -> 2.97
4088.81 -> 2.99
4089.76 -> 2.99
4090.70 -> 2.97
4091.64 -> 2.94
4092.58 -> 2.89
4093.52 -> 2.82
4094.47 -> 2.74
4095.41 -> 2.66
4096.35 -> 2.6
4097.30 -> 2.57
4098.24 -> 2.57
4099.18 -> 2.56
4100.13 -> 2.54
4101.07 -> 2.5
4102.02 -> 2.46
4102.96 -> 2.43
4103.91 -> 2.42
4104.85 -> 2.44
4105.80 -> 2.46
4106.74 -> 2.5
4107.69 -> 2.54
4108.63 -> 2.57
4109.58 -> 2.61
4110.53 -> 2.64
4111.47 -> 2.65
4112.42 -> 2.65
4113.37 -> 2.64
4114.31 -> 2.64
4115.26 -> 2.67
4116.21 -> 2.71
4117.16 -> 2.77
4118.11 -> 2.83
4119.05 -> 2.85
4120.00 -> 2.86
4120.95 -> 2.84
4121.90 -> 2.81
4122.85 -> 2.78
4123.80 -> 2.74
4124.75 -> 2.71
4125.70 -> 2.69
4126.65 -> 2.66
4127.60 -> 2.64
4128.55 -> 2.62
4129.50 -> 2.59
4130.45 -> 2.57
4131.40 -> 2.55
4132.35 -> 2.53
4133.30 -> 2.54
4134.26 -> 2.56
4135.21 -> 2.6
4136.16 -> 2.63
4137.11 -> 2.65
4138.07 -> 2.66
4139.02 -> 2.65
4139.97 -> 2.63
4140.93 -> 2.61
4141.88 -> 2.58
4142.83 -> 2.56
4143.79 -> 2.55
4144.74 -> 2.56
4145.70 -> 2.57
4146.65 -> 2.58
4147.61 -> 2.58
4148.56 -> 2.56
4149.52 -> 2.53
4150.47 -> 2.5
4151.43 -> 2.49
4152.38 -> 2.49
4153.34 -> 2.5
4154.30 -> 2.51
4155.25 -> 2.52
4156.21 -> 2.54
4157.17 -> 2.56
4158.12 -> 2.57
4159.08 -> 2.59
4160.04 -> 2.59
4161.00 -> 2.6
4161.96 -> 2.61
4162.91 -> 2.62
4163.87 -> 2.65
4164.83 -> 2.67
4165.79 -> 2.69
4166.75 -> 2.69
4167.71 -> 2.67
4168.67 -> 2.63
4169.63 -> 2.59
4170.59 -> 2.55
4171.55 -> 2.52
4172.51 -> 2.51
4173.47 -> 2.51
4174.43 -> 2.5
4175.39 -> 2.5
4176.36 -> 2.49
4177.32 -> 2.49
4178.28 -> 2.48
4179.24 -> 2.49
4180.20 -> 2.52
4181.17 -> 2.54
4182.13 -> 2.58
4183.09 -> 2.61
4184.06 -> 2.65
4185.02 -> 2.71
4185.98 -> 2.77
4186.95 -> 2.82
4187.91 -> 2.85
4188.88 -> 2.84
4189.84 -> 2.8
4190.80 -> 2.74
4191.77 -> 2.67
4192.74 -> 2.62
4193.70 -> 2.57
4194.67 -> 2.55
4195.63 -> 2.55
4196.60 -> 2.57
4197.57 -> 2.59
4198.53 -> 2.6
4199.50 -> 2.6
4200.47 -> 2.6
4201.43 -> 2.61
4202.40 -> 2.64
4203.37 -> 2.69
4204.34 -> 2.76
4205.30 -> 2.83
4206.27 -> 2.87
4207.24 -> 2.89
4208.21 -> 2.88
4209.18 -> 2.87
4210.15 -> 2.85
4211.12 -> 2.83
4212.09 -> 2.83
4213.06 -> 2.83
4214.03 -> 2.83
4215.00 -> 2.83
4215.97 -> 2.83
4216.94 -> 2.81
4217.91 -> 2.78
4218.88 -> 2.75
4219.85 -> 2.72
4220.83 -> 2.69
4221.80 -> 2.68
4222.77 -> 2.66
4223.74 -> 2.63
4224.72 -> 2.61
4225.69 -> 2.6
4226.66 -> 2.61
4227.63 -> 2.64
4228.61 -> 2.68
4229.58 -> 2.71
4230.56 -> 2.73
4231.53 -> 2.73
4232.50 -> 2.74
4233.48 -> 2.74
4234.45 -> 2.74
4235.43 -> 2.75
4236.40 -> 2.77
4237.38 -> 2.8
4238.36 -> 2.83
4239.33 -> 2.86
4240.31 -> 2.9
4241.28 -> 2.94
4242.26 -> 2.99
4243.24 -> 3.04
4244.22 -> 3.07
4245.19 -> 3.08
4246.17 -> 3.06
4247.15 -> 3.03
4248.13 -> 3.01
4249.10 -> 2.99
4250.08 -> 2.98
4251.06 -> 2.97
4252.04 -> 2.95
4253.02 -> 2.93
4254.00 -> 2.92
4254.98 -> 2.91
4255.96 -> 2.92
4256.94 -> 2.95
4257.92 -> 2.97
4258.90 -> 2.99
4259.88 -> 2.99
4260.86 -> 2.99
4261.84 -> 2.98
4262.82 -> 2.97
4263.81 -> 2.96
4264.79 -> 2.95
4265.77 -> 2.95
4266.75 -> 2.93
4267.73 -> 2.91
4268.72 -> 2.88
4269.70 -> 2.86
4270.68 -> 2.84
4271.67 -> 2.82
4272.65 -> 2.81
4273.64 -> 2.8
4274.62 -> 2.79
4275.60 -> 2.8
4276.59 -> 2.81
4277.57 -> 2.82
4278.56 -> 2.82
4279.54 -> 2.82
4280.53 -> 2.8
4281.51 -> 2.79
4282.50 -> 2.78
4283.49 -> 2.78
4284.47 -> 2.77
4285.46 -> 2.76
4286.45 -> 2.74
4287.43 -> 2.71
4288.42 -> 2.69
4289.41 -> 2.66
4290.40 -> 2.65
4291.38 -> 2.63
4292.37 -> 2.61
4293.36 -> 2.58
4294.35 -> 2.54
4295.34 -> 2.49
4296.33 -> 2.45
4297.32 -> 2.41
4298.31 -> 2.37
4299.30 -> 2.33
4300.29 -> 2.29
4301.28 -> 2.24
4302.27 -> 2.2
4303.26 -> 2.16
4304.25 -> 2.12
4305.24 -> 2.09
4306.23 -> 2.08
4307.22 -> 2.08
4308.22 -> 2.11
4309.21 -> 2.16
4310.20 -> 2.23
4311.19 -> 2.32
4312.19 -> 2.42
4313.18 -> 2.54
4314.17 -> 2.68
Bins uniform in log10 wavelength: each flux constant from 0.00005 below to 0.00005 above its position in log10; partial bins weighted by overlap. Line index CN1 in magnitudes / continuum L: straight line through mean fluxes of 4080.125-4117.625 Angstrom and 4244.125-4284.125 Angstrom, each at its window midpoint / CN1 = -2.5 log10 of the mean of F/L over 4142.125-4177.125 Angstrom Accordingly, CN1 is 0.08 mag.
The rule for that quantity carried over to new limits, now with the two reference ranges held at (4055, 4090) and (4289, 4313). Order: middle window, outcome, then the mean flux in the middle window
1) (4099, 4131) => -0.02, 2.64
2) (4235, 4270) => -0.22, 2.94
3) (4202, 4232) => -0.12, 2.75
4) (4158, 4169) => -0.04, 2.63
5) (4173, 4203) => -0.05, 2.61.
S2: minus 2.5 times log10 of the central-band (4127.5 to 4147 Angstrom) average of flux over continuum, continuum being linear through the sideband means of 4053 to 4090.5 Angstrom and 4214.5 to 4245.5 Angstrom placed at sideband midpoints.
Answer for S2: 0.05 mag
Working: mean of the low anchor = 2.66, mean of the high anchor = 2.78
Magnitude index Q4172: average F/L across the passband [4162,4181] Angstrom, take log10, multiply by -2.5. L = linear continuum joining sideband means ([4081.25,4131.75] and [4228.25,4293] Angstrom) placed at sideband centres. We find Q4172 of 0.08 mag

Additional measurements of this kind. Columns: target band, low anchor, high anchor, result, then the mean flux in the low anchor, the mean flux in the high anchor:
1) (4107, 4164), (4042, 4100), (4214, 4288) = 0.04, 2.66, 2.84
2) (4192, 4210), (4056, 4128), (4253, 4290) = 0.04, 2.66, 2.86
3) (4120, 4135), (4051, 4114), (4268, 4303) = -0.01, 2.64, 2.66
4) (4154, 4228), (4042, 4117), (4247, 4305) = 0.02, 2.64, 2.75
